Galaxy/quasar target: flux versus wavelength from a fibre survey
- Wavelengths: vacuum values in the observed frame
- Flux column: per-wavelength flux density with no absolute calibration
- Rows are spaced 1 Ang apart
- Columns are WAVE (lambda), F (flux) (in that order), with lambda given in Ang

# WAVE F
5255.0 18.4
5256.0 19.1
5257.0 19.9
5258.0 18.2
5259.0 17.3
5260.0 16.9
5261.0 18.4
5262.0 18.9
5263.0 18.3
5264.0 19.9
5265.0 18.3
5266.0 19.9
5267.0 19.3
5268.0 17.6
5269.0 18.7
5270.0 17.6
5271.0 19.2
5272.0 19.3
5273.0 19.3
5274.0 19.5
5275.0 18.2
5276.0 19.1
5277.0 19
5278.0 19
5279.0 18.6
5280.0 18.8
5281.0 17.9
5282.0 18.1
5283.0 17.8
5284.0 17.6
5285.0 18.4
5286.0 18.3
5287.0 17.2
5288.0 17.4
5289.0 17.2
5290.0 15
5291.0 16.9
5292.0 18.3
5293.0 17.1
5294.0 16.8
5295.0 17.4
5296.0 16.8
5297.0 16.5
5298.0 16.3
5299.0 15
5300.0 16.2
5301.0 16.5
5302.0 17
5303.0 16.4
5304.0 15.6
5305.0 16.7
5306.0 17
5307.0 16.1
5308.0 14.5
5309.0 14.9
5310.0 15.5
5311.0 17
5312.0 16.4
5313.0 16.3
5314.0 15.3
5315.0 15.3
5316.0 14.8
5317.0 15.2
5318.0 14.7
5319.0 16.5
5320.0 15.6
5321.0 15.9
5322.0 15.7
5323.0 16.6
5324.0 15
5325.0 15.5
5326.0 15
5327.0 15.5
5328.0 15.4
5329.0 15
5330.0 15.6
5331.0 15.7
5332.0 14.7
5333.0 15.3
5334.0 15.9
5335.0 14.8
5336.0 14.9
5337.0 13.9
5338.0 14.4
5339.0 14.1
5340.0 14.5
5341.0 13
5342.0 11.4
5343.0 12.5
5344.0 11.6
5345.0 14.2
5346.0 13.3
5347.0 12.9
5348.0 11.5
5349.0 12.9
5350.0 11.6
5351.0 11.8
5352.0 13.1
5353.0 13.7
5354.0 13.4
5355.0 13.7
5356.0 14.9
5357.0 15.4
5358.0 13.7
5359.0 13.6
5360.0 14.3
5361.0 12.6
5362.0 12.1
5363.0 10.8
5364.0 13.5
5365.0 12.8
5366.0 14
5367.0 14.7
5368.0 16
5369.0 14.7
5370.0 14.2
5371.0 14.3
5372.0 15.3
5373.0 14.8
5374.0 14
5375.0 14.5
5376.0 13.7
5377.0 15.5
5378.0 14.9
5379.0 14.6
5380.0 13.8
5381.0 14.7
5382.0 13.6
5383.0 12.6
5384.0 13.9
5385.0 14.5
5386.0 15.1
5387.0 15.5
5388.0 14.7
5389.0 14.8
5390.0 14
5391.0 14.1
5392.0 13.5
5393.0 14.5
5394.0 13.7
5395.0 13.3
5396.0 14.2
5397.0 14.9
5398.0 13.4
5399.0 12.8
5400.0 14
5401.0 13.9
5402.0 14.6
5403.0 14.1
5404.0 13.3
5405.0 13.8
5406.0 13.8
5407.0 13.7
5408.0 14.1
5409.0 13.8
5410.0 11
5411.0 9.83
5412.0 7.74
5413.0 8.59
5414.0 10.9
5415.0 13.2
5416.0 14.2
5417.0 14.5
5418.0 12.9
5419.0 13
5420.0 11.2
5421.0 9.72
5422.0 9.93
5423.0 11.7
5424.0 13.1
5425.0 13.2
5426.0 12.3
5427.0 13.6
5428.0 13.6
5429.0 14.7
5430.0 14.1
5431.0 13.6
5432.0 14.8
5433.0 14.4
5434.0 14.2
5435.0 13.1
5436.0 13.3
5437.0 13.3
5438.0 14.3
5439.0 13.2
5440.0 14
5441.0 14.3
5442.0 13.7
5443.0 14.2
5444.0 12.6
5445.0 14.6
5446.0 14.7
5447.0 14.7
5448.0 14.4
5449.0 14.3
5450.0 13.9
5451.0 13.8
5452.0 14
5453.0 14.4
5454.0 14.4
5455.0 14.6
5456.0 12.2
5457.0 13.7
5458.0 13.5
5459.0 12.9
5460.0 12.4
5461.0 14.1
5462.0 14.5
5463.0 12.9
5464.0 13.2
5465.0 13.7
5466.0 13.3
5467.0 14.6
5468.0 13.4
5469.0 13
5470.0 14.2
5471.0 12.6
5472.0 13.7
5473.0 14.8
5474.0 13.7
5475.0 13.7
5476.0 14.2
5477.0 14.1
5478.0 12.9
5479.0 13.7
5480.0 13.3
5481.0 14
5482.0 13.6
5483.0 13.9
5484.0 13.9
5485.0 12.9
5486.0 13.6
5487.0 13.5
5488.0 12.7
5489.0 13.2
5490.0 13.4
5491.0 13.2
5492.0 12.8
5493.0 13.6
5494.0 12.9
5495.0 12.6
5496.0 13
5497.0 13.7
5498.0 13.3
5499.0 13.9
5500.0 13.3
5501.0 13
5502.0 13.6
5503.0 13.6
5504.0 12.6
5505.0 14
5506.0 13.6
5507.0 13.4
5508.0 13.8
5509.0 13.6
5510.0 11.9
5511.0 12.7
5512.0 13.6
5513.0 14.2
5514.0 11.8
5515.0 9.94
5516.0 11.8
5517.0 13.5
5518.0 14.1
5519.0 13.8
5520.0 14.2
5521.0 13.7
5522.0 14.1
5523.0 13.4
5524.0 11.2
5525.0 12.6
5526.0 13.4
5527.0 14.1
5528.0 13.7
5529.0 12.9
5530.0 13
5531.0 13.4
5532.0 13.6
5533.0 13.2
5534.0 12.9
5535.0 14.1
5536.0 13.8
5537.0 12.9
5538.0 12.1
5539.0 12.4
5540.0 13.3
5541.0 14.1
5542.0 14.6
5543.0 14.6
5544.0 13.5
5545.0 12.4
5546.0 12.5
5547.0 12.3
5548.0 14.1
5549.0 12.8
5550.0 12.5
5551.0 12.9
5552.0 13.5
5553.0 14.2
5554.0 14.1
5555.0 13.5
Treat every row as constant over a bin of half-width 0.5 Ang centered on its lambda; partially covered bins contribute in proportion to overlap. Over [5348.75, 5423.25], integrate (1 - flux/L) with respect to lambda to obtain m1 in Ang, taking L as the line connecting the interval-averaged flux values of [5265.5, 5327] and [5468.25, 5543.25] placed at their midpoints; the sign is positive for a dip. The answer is 9.5 Ang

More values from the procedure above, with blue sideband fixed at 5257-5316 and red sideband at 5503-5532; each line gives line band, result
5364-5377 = 1.2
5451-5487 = 1.1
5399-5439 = 5.5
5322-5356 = 5.0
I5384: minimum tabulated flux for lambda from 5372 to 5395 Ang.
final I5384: 12.6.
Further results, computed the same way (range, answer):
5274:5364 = 10.8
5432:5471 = 12.2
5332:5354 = 11.4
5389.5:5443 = 7.74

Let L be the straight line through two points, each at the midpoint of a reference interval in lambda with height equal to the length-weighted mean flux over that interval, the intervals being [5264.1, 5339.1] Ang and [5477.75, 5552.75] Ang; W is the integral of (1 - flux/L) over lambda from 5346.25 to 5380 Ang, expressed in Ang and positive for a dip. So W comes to 4.2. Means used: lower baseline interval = 16.7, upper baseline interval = 13.2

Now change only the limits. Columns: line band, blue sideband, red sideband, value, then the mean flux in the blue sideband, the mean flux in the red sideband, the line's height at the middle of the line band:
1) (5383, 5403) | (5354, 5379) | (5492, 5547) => -0.3 Ang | 14.1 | 13.2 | 13.9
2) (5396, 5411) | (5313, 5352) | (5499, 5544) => 0.5 Ang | 14.4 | 13.3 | 14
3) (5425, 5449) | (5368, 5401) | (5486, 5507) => -0.1 Ang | 14.3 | 13.3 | 13.8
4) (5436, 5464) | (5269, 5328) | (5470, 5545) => 0.9 Ang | 16.8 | 13.3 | 14.3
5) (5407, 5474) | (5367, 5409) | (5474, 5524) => 2.6 Ang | 14.2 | 13.3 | 13.8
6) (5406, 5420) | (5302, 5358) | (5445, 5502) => 1.9 Ang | 14.7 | 13.6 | 14.1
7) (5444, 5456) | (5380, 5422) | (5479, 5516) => -0.9 Ang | 13.2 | 13.2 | 13.2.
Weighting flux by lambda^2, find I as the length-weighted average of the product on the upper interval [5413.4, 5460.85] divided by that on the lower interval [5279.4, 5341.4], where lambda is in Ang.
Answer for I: 0.88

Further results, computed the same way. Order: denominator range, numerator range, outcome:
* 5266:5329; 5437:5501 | 0.86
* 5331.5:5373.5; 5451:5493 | 1.04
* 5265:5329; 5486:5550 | 0.85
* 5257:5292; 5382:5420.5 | 0.76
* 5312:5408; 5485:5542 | 0.98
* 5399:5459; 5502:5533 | 1.03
